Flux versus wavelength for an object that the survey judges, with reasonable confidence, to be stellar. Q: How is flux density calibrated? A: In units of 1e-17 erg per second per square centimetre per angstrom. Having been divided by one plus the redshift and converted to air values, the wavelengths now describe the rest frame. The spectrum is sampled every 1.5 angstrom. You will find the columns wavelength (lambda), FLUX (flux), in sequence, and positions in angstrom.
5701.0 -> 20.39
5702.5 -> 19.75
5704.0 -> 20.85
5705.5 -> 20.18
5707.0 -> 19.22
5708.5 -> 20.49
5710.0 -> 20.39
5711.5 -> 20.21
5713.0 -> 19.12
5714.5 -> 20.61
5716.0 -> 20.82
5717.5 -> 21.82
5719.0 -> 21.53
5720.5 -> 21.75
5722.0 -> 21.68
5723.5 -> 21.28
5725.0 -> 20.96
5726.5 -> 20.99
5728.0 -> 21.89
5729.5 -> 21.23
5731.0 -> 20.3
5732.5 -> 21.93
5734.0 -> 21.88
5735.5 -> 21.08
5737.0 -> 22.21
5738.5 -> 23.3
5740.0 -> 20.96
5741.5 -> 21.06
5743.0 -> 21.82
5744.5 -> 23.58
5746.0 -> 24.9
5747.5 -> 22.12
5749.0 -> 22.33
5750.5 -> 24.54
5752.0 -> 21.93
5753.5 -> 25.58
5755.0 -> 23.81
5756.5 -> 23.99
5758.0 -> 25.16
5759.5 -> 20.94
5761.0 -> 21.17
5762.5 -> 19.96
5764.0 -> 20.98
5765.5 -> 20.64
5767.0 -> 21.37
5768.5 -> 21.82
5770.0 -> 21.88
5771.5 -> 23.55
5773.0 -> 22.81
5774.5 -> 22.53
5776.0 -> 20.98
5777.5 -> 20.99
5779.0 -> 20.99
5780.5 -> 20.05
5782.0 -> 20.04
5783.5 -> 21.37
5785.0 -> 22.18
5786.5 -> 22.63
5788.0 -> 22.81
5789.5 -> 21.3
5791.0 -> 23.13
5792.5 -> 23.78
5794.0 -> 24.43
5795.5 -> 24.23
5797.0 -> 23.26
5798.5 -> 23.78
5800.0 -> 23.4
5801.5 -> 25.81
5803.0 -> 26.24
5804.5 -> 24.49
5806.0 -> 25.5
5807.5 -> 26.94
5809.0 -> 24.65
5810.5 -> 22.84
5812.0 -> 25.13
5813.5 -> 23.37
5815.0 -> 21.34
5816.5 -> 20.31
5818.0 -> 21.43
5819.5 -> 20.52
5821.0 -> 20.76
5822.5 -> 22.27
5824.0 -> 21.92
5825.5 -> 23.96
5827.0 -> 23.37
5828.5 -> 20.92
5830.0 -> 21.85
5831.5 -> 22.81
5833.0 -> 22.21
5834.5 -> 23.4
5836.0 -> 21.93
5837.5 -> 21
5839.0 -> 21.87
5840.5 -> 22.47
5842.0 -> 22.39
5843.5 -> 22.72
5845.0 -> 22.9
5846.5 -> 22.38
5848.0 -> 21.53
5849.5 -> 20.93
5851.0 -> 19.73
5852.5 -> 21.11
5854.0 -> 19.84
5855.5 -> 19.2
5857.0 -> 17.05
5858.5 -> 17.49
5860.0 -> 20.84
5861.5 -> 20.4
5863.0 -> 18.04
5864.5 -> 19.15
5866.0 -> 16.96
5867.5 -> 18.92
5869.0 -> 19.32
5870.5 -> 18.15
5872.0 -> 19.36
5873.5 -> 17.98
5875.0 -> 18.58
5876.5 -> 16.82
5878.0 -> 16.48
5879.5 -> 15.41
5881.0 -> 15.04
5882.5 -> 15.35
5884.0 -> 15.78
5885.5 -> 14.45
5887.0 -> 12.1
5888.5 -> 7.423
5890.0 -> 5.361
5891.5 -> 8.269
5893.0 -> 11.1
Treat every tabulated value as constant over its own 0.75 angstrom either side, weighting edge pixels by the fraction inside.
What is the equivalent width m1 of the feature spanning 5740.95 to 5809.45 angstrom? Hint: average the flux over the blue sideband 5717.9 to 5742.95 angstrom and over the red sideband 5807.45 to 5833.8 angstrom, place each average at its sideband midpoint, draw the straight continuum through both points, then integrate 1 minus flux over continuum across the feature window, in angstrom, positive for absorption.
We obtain -2.68 angstrom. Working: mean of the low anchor 21.5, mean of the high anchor 22.5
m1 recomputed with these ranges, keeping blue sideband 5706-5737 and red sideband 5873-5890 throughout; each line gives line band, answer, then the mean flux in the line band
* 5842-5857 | -4.87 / 21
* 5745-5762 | -3.08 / 23.3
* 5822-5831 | -3.02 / 22.4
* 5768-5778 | -1.69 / 22.1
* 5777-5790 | -2.03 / 21.4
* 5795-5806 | -4.15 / 24.5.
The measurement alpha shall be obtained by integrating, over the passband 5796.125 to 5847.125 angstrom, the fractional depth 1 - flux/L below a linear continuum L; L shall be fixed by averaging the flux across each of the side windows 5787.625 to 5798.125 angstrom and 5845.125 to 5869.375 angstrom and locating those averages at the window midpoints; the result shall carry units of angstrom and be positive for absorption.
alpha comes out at -3.0 angstrom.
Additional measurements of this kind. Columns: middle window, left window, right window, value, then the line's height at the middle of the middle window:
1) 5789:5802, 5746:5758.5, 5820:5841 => -0.5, 22.9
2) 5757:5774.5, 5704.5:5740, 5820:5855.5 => -0.4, 21.4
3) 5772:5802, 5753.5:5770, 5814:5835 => -0.6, 22.1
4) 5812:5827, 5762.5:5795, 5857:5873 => -1.2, 20.4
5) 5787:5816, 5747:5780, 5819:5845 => -2.3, 22.2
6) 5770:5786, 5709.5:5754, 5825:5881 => -0.3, 21.2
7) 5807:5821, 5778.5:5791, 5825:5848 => -0.5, 22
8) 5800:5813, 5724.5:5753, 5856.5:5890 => -3.9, 19.3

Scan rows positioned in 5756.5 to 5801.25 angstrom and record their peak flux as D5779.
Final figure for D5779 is 25.16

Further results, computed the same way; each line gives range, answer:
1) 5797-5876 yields 26.94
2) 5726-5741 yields 23.3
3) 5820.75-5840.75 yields 23.96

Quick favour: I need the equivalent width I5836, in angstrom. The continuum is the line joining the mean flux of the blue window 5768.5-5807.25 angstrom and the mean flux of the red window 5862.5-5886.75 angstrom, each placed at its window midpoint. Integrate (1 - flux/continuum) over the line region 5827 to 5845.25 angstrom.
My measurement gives -2.4 angstrom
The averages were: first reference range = 22.9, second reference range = 17.1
